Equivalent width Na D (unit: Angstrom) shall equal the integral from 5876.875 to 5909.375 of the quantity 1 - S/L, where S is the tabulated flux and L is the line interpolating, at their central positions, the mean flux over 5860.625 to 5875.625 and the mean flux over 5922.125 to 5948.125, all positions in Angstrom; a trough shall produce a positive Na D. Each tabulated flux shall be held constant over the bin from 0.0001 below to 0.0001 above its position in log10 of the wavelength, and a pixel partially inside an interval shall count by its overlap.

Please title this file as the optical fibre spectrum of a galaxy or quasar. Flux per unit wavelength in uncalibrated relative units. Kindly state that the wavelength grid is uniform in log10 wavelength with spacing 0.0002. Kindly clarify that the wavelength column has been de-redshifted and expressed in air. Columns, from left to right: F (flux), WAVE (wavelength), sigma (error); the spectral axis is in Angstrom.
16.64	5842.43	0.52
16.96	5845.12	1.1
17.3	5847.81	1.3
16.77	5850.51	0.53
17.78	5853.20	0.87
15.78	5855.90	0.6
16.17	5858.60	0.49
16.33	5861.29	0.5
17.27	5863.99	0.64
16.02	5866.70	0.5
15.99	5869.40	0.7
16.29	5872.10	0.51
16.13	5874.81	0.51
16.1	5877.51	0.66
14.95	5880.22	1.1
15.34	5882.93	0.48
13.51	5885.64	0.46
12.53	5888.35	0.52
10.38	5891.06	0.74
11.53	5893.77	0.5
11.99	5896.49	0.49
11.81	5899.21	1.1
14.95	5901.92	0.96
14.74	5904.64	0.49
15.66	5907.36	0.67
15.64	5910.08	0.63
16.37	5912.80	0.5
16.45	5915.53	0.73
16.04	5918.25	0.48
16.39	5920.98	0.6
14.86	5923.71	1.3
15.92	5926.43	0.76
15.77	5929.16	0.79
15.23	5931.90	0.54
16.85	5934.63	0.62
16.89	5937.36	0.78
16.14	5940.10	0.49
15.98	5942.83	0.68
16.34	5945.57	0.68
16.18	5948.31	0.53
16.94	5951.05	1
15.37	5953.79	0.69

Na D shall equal 5.2 Angstrom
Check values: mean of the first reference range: 16.3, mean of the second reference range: 16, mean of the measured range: 13.6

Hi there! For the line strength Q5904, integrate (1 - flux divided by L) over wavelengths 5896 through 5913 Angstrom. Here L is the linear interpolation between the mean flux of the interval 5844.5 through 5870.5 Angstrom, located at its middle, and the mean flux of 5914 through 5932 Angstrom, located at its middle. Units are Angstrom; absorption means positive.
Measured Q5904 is 1.71 Angstrom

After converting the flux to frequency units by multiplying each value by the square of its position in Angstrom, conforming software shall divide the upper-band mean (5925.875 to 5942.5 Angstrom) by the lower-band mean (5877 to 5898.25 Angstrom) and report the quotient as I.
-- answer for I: 1.2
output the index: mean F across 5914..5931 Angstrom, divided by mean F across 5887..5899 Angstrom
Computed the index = 1.37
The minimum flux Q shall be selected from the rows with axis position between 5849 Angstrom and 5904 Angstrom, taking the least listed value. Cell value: 10.38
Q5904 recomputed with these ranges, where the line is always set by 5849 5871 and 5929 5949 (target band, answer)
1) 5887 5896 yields 2.7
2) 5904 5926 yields 0.6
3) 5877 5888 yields 1.2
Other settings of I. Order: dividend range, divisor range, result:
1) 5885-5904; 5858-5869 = 0.76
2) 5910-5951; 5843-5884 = 1.01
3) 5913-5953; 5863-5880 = 1.02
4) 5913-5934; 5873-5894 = 1.15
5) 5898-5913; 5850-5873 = 0.91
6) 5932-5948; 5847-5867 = 1.01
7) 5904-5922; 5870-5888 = 1.06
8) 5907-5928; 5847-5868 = 0.98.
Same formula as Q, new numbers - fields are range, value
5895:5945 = 11.81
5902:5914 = 14.74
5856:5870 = 15.99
